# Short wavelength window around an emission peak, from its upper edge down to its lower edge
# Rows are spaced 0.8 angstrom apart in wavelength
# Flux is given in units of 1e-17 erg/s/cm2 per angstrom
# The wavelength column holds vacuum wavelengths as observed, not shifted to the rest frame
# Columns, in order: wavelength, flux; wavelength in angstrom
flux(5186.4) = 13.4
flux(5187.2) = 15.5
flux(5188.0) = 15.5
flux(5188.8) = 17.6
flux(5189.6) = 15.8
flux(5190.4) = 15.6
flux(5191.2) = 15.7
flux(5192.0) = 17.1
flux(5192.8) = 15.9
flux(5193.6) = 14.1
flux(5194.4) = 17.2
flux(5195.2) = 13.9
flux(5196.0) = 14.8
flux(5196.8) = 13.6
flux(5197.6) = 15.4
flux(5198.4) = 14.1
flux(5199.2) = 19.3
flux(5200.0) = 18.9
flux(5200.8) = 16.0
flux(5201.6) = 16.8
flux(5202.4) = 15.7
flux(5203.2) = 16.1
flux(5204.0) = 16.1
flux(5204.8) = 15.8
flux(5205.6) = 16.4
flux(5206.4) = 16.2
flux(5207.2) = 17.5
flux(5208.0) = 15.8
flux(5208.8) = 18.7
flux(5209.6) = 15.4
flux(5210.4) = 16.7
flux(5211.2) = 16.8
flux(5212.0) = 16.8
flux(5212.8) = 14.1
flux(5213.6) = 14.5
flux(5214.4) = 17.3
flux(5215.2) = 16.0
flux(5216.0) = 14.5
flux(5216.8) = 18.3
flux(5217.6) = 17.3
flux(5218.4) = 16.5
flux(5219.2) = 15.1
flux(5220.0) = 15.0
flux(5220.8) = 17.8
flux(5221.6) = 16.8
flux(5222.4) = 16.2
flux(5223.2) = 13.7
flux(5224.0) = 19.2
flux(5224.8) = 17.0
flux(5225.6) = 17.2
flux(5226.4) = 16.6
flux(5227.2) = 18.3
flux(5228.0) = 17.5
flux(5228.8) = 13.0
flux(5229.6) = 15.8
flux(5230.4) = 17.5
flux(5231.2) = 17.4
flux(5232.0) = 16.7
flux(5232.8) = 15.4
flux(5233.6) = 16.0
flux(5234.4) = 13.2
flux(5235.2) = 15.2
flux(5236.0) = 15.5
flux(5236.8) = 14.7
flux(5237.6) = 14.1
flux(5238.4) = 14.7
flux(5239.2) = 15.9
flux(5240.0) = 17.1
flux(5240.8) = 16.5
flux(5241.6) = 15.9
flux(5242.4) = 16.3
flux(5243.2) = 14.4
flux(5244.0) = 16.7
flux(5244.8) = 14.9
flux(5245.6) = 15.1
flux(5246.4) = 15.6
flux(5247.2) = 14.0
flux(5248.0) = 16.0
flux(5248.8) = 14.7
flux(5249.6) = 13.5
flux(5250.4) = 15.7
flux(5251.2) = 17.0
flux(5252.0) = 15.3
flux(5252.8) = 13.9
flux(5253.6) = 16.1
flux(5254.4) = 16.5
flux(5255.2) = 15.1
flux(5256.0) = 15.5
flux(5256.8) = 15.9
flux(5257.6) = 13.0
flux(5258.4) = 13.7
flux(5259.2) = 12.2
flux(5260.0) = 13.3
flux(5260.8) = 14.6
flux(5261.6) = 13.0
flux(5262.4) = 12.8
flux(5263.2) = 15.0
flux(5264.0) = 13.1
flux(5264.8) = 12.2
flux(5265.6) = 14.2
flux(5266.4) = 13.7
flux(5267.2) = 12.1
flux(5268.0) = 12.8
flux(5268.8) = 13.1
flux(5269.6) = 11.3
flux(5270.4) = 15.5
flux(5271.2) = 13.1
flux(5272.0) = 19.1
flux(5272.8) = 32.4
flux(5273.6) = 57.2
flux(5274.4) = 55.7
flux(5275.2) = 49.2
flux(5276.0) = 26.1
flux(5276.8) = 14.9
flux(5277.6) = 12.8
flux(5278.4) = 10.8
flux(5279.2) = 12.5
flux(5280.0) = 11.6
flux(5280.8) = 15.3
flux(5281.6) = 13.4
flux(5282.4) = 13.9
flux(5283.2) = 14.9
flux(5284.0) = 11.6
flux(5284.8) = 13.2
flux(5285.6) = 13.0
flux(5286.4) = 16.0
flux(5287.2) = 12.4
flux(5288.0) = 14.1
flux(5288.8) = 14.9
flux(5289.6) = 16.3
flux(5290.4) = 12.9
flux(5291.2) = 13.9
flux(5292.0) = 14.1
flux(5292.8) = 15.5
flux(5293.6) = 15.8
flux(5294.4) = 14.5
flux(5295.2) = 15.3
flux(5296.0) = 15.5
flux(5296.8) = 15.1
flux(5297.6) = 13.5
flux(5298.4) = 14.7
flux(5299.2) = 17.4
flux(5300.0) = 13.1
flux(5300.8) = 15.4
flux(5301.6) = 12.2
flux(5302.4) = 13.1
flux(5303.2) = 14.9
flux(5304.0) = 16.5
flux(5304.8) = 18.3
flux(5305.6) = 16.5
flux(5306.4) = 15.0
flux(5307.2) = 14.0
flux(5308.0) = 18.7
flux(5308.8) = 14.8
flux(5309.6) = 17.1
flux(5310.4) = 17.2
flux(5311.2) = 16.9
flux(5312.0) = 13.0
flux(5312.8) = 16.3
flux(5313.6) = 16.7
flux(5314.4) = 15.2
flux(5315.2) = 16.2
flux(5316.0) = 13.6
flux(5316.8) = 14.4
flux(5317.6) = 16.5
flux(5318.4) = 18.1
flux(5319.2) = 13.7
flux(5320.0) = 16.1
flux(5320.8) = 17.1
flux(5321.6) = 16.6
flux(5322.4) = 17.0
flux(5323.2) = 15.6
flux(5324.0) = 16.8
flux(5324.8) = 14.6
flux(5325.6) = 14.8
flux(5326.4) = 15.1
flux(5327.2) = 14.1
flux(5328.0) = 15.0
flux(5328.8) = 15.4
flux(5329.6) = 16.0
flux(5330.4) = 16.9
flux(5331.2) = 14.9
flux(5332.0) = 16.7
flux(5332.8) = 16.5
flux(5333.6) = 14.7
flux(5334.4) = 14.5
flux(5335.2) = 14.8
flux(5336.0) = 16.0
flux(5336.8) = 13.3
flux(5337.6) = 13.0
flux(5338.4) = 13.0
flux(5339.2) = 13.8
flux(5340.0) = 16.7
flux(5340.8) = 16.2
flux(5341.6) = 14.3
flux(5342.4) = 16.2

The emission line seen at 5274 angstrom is Hbeta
